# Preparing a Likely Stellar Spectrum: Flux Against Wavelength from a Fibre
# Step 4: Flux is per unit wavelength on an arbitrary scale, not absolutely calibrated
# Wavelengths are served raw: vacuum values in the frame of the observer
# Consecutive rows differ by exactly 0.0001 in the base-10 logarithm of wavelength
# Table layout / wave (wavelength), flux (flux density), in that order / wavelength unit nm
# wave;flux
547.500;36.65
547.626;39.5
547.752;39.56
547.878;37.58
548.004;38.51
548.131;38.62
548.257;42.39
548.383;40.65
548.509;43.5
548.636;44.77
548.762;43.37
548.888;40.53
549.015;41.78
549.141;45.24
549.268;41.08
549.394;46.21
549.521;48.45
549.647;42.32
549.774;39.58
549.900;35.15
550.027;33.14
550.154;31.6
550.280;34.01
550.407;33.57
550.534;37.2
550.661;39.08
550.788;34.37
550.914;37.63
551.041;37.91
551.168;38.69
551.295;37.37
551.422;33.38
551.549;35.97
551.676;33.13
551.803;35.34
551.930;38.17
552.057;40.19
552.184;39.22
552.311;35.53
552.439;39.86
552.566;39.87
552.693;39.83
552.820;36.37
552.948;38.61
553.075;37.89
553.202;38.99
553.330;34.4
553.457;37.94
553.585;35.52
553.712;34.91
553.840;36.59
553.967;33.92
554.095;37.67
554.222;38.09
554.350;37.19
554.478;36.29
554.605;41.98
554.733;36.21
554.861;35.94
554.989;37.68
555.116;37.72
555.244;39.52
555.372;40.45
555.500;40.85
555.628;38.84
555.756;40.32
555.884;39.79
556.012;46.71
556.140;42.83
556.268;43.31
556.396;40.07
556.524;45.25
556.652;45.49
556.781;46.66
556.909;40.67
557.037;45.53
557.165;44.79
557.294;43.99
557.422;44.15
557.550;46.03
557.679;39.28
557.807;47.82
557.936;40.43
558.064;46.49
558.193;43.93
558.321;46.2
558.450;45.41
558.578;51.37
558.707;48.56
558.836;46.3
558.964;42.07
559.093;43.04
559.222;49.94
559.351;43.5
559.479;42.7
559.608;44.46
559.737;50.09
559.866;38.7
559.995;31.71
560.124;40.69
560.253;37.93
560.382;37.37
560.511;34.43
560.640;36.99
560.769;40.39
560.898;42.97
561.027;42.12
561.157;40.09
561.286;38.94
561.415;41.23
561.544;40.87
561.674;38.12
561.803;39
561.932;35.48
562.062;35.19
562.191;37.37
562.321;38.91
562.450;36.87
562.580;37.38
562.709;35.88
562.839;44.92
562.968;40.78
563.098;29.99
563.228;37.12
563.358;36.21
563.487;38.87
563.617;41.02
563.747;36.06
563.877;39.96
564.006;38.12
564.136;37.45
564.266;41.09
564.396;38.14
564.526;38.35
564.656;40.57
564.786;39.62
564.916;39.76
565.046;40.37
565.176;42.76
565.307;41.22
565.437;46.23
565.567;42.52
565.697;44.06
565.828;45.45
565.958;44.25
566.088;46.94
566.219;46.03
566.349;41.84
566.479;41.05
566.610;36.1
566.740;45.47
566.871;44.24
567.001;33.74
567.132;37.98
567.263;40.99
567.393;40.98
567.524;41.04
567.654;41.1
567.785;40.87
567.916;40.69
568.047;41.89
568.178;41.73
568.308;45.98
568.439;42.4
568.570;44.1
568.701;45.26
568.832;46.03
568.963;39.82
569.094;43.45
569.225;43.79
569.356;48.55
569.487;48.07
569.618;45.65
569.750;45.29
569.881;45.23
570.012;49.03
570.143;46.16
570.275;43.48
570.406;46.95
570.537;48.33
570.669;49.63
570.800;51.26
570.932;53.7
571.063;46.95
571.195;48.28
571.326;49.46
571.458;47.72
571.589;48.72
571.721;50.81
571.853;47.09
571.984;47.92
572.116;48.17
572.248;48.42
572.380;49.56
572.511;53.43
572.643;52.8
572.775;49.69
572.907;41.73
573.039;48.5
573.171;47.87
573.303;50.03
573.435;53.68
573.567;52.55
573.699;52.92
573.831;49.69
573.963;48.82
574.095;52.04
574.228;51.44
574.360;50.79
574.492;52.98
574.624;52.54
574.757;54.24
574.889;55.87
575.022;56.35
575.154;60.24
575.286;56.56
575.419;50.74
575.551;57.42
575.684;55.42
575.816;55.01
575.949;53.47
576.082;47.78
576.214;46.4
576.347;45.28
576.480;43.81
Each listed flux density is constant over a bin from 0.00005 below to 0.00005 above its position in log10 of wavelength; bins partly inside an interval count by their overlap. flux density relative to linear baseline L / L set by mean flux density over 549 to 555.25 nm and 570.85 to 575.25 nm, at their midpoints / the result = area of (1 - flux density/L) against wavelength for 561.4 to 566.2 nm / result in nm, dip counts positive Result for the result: 0.567 nm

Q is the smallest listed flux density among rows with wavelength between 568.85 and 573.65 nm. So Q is 39.82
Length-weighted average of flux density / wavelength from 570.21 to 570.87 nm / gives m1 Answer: 48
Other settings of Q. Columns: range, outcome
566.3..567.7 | 33.74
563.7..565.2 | 36.06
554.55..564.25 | 29.99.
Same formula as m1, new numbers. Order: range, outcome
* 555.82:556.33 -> 43.2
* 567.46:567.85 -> 41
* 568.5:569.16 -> 43.7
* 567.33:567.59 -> 41.1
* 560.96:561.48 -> 40.6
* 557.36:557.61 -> 45.1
